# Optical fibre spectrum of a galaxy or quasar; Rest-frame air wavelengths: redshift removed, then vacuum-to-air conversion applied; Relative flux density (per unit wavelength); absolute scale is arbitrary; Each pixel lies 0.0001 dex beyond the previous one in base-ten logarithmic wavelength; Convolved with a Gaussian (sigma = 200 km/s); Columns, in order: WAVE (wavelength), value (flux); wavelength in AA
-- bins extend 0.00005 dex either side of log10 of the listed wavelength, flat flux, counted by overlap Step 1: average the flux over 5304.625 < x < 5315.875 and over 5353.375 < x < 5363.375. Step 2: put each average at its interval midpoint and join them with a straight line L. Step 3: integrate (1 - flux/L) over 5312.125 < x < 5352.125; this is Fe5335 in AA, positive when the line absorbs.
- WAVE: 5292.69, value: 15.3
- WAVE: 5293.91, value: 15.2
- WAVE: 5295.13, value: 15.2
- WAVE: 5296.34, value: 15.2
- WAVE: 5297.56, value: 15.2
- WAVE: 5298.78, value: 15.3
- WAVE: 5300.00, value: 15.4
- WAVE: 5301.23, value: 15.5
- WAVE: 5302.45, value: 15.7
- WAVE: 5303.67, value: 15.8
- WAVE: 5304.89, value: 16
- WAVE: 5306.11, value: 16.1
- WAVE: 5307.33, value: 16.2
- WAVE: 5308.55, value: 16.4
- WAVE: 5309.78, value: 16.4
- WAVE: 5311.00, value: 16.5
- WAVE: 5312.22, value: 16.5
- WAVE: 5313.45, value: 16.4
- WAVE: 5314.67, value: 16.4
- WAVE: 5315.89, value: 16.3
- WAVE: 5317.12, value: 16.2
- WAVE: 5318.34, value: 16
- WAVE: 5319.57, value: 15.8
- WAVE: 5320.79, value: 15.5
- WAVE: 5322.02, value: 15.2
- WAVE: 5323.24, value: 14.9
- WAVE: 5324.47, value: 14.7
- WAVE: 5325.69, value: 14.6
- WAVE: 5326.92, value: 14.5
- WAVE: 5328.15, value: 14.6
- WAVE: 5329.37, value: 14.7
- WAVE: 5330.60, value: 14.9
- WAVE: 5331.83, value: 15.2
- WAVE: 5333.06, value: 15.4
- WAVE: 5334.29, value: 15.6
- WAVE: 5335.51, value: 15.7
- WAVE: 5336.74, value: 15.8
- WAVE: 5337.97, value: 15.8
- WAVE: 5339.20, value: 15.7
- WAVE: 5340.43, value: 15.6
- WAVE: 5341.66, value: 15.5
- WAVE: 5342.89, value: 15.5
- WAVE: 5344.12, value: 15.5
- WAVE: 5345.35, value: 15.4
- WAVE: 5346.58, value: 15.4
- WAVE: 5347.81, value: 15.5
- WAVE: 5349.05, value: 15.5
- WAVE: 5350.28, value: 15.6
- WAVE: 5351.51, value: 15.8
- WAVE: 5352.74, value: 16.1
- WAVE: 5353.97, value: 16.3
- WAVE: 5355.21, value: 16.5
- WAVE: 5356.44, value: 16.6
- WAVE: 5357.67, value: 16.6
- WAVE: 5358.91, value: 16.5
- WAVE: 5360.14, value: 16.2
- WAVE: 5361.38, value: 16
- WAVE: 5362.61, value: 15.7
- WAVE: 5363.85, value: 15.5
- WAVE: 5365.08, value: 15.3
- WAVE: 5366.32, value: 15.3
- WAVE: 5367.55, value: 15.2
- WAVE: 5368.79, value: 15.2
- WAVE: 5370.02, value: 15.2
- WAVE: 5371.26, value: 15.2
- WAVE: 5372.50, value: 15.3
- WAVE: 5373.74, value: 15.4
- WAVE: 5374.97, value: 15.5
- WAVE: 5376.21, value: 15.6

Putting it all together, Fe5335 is 2.0 AA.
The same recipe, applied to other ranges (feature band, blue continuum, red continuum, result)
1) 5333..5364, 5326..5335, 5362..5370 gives -1.3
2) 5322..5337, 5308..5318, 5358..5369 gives 1.0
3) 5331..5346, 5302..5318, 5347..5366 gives 0.5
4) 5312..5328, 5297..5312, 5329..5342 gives 0.1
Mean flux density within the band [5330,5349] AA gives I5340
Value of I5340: 15.5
